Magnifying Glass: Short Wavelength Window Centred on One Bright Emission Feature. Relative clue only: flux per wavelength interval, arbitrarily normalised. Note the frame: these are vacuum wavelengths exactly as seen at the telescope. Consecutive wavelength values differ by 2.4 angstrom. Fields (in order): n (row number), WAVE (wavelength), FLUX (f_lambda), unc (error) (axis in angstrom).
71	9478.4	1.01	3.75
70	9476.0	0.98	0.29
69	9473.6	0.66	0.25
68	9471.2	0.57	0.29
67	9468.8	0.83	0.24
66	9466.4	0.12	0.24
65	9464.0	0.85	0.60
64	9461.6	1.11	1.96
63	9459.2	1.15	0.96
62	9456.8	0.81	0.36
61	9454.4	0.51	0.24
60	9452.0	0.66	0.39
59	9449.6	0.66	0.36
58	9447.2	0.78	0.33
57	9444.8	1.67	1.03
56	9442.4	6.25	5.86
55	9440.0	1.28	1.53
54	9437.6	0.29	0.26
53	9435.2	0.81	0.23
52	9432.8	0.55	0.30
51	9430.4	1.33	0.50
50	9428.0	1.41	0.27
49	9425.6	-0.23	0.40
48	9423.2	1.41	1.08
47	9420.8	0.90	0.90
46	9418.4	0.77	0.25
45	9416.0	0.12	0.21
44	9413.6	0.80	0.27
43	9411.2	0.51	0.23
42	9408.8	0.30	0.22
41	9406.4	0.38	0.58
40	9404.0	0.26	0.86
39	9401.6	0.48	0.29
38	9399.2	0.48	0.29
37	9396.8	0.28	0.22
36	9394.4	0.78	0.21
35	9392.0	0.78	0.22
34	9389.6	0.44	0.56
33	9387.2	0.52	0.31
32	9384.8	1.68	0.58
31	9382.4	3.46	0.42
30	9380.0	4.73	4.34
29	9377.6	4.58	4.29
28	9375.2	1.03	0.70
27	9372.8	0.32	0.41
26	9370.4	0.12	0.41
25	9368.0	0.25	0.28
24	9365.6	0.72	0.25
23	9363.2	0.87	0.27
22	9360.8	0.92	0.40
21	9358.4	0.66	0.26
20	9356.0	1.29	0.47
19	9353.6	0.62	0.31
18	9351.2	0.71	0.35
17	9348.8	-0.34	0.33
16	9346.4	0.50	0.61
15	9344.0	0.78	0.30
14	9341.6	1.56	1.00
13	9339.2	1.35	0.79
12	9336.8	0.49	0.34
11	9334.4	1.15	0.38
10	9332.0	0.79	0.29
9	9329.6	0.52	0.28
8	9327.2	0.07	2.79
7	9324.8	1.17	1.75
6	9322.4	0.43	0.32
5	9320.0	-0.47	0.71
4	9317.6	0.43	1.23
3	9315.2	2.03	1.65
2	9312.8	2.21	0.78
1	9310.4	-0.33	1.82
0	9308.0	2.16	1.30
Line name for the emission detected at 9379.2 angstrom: H-gamma 4340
